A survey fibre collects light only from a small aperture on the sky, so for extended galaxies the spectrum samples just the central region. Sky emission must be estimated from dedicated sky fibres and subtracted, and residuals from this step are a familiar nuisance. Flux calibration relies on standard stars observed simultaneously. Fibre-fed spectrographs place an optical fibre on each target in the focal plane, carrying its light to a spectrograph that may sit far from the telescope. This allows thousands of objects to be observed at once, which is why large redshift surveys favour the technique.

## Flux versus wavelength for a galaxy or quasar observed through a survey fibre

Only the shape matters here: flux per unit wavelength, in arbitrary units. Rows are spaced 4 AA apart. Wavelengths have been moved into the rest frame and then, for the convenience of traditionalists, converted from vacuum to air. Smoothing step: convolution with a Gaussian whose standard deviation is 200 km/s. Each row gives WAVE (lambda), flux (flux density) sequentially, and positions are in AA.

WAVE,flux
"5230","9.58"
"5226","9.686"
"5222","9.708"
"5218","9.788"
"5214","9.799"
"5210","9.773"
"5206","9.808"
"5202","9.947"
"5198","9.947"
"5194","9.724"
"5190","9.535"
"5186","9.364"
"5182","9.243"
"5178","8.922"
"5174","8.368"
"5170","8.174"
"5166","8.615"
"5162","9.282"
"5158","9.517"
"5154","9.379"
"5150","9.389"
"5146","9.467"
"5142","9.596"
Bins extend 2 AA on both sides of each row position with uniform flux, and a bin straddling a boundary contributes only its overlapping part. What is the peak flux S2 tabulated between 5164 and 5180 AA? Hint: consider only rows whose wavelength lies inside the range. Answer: 8.922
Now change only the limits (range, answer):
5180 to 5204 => 9.947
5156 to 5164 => 9.517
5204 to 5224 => 9.808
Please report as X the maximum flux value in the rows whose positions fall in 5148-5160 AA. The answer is 9.517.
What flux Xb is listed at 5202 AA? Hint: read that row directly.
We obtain 9.947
